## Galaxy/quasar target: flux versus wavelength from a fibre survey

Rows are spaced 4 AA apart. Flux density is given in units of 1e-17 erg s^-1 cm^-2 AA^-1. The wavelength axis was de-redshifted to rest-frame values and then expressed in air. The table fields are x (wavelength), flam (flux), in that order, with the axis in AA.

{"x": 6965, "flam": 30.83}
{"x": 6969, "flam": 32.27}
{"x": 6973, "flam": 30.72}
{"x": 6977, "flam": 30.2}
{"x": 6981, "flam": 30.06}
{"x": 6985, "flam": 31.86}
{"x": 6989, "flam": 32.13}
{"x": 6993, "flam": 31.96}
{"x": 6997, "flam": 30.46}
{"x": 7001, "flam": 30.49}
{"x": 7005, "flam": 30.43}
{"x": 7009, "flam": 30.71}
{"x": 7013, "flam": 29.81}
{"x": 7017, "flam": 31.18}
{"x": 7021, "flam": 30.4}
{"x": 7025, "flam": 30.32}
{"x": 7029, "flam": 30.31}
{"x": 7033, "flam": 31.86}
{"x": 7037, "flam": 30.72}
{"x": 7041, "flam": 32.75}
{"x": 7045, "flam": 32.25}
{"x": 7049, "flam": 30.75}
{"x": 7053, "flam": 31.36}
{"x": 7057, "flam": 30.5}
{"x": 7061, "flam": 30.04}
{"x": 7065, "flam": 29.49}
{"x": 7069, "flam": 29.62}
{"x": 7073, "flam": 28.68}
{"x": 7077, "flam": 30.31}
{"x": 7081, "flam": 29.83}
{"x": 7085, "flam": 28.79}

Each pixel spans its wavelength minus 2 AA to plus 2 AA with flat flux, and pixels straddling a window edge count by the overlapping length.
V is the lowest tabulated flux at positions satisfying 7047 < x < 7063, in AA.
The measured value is 30.04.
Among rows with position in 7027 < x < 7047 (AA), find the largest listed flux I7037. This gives 32.75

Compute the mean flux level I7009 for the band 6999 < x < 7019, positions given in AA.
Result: 30.5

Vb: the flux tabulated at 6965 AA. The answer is 30.83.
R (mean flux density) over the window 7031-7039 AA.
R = 31.3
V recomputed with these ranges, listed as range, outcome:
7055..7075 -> 28.68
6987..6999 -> 30.46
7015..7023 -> 30.4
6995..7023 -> 29.81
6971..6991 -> 30.06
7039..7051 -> 30.75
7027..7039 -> 30.31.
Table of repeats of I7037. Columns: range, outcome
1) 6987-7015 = 32.13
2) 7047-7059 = 31.36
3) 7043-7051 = 32.25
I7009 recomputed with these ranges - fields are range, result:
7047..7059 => 30.9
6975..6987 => 30.7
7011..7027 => 30.4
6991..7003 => 31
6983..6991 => 32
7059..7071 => 29.7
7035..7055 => 31.6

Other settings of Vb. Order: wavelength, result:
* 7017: 31.18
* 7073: 28.68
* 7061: 30.04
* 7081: 29.83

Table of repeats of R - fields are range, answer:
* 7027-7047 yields 31.6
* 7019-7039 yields 30.7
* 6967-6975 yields 31.5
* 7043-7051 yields 31.5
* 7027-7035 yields 31.1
